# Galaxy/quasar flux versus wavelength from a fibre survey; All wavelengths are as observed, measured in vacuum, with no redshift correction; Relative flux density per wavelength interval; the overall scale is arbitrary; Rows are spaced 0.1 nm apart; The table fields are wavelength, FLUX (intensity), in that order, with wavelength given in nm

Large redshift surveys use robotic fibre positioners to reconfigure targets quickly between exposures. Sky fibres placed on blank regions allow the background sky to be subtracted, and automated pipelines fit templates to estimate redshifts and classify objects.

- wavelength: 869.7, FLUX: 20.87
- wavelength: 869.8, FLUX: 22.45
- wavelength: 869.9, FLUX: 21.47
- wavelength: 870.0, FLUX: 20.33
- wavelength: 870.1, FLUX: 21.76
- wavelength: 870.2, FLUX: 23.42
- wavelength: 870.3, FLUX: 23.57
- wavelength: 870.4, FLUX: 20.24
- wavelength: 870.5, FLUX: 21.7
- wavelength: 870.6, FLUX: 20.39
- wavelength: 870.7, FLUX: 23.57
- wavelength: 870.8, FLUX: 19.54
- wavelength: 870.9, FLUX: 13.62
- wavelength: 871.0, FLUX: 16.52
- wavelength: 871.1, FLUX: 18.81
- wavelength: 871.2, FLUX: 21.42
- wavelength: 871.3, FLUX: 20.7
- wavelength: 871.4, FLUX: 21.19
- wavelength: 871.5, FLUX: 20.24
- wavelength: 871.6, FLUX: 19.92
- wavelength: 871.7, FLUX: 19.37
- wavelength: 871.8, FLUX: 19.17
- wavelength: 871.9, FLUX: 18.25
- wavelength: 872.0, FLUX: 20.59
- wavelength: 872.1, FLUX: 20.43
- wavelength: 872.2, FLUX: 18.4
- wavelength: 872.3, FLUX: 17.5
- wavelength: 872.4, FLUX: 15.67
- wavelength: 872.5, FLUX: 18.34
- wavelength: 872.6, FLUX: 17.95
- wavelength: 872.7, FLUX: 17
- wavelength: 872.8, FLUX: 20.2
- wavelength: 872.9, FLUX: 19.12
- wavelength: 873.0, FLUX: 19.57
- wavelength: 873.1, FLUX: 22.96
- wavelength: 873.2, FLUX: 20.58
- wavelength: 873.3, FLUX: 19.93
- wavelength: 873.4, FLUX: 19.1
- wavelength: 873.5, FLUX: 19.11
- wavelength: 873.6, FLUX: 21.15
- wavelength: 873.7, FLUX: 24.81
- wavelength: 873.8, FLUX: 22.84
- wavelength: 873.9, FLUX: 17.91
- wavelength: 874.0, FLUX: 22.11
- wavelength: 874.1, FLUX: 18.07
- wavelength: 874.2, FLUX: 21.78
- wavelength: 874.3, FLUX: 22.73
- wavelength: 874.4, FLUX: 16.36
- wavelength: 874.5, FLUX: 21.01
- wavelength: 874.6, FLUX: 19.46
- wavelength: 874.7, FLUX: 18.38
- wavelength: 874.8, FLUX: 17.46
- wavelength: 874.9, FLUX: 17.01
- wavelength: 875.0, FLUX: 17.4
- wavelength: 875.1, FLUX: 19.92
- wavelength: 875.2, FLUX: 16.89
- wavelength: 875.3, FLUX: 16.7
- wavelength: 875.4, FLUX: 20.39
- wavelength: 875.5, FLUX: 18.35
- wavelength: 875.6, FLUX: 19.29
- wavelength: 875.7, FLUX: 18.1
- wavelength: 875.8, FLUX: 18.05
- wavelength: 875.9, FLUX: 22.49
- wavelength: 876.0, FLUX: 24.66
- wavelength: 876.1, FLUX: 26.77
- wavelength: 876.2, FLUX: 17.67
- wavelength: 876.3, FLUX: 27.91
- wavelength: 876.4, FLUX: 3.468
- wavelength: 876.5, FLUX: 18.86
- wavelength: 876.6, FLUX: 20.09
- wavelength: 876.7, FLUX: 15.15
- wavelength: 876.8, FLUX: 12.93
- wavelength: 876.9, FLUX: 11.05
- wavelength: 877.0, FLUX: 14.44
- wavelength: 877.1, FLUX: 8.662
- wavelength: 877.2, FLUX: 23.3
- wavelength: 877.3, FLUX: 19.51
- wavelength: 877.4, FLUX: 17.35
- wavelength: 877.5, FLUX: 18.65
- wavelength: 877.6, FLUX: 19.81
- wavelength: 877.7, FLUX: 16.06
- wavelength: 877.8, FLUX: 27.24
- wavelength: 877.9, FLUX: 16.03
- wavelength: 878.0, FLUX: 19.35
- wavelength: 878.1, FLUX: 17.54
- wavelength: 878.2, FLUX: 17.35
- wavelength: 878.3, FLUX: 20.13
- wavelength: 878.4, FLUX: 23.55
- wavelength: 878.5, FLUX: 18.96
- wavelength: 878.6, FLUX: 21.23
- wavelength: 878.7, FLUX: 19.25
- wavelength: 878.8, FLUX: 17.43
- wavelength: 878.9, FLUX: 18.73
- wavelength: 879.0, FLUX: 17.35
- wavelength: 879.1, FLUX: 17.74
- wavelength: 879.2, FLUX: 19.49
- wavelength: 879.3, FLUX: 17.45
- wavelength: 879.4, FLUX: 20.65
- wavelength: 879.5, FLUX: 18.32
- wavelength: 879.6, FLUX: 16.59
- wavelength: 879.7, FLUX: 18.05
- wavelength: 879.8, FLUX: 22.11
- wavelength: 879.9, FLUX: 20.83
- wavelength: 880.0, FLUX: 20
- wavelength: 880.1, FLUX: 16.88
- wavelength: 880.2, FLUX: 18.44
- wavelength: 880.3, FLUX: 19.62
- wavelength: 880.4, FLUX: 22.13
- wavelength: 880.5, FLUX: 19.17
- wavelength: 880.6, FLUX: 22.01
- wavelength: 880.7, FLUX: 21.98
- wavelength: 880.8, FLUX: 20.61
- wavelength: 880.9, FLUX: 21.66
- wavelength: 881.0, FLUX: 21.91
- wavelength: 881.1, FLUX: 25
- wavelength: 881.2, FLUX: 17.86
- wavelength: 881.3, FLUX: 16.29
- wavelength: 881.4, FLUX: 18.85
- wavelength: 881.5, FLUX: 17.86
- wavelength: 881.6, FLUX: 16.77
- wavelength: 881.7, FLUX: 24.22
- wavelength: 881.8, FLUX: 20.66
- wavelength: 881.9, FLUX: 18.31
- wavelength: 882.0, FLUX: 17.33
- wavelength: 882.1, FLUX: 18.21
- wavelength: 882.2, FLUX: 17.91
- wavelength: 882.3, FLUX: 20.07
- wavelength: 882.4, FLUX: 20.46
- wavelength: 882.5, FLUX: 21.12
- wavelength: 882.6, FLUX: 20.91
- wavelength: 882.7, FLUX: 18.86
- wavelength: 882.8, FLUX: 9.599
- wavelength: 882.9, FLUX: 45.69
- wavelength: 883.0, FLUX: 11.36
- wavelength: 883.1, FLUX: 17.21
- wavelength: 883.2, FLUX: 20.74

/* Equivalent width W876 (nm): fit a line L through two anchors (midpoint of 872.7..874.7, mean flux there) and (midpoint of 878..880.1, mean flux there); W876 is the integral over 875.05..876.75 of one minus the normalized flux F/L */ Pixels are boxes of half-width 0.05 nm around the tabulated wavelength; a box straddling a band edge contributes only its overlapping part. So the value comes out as 0.061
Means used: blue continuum 20.3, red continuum 19.1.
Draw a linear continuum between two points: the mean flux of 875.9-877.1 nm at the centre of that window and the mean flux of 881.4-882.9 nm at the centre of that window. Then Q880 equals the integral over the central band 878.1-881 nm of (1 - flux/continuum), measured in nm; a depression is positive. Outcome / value -0.15 nm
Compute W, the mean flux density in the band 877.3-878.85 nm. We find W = 19.3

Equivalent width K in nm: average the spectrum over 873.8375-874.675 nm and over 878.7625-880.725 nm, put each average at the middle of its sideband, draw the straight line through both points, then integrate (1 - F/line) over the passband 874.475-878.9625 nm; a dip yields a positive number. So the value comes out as 0.25 nm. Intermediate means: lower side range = 19.9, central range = 18.5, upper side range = 19.2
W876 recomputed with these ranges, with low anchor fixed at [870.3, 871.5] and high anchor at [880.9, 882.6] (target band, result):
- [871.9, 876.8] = 0.14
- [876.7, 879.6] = 0.24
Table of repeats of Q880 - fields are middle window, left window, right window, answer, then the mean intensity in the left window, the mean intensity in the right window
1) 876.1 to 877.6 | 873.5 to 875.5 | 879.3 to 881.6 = 0.21 nm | 19.6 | 19.7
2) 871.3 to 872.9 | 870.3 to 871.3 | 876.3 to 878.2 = 0.02 nm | 19.8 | 17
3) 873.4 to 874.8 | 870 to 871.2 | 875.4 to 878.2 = -0.08 nm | 20.3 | 18.3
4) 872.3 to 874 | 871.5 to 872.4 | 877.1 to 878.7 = -0.06 nm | 19.1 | 19.4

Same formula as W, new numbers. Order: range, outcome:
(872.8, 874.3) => 20.7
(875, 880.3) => 18.6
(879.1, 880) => 19.2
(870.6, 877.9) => 19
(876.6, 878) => 17.1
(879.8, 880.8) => 20.2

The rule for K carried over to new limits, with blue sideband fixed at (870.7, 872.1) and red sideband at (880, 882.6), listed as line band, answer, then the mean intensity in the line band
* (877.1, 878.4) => 0.04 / 19.1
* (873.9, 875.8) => 0.06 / 18.9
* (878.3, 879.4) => 0.03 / 19.2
